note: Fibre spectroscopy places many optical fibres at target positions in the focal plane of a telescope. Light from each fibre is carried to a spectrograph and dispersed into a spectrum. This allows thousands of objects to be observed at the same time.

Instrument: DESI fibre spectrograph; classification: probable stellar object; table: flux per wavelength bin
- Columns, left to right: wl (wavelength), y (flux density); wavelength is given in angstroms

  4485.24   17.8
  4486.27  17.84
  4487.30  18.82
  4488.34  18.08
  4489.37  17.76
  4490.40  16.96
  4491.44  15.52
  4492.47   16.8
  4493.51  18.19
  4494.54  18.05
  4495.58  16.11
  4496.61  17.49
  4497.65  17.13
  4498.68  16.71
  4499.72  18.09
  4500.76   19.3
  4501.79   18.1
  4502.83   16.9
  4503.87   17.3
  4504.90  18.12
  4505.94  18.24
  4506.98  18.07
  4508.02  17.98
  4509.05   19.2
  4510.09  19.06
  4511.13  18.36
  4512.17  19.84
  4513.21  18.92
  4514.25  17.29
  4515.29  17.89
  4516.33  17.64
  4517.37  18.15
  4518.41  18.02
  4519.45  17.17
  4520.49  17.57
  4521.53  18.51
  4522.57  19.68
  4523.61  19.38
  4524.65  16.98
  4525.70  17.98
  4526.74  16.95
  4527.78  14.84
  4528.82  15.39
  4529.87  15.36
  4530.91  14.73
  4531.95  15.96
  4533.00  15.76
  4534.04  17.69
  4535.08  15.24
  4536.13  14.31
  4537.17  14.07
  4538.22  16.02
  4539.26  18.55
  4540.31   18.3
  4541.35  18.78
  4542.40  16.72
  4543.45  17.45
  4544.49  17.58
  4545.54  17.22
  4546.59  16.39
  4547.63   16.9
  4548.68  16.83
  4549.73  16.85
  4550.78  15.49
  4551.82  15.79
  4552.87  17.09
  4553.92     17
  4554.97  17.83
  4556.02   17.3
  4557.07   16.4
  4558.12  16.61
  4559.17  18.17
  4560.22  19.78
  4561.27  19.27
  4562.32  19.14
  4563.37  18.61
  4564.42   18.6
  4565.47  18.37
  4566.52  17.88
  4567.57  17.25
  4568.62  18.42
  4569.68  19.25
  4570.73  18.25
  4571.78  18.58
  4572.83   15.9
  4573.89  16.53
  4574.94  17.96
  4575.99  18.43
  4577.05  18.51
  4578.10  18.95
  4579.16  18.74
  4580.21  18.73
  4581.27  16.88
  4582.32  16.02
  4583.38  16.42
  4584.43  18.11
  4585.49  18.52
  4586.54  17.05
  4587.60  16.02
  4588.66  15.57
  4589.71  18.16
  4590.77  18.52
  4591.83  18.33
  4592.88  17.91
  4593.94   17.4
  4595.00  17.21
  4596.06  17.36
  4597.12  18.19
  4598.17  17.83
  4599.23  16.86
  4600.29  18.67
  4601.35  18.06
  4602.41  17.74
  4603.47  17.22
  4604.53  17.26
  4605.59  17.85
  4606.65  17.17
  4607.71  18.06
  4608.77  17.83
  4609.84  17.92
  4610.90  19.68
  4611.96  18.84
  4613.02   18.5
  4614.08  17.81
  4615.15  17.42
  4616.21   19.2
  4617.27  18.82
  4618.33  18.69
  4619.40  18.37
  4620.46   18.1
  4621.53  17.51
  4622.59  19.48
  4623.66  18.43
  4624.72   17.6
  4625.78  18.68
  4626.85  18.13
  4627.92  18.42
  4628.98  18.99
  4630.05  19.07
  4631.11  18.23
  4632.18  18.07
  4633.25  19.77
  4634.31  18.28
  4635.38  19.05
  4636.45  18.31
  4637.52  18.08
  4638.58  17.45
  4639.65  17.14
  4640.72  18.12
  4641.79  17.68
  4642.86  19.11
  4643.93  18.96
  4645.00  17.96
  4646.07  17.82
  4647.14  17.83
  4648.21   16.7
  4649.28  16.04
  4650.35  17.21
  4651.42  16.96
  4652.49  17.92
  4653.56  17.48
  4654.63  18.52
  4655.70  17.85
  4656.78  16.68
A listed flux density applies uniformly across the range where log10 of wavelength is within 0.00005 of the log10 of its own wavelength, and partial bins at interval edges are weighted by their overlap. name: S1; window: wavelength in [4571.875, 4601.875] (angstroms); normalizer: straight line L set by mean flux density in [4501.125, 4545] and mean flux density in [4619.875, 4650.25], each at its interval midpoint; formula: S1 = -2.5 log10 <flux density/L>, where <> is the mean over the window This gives 0.01 mag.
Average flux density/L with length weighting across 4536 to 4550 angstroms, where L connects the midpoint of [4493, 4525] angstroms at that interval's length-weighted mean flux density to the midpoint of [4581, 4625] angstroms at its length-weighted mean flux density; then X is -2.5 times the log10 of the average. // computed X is 0.065 mag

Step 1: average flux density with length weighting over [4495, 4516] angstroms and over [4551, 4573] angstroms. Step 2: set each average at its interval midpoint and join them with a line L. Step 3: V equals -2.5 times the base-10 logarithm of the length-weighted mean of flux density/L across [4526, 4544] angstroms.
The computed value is 0.11 mag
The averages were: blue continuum 18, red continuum 17.9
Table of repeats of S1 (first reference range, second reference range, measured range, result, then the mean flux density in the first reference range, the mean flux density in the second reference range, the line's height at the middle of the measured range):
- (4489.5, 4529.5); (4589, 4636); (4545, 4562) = 0.04 mag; 17.7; 18.2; 17.9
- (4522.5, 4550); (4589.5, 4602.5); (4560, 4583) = -0.05 mag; 16.7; 17.9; 17.4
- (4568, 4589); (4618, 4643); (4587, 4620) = 0.01 mag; 17.7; 18.3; 18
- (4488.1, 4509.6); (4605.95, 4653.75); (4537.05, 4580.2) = 0.01 mag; 17.6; 18.2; 17.9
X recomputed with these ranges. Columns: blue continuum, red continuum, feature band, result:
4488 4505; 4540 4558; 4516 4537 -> 0.025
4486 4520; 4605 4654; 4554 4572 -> -0.012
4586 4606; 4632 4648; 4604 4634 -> -0.028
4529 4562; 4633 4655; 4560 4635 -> -0.042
